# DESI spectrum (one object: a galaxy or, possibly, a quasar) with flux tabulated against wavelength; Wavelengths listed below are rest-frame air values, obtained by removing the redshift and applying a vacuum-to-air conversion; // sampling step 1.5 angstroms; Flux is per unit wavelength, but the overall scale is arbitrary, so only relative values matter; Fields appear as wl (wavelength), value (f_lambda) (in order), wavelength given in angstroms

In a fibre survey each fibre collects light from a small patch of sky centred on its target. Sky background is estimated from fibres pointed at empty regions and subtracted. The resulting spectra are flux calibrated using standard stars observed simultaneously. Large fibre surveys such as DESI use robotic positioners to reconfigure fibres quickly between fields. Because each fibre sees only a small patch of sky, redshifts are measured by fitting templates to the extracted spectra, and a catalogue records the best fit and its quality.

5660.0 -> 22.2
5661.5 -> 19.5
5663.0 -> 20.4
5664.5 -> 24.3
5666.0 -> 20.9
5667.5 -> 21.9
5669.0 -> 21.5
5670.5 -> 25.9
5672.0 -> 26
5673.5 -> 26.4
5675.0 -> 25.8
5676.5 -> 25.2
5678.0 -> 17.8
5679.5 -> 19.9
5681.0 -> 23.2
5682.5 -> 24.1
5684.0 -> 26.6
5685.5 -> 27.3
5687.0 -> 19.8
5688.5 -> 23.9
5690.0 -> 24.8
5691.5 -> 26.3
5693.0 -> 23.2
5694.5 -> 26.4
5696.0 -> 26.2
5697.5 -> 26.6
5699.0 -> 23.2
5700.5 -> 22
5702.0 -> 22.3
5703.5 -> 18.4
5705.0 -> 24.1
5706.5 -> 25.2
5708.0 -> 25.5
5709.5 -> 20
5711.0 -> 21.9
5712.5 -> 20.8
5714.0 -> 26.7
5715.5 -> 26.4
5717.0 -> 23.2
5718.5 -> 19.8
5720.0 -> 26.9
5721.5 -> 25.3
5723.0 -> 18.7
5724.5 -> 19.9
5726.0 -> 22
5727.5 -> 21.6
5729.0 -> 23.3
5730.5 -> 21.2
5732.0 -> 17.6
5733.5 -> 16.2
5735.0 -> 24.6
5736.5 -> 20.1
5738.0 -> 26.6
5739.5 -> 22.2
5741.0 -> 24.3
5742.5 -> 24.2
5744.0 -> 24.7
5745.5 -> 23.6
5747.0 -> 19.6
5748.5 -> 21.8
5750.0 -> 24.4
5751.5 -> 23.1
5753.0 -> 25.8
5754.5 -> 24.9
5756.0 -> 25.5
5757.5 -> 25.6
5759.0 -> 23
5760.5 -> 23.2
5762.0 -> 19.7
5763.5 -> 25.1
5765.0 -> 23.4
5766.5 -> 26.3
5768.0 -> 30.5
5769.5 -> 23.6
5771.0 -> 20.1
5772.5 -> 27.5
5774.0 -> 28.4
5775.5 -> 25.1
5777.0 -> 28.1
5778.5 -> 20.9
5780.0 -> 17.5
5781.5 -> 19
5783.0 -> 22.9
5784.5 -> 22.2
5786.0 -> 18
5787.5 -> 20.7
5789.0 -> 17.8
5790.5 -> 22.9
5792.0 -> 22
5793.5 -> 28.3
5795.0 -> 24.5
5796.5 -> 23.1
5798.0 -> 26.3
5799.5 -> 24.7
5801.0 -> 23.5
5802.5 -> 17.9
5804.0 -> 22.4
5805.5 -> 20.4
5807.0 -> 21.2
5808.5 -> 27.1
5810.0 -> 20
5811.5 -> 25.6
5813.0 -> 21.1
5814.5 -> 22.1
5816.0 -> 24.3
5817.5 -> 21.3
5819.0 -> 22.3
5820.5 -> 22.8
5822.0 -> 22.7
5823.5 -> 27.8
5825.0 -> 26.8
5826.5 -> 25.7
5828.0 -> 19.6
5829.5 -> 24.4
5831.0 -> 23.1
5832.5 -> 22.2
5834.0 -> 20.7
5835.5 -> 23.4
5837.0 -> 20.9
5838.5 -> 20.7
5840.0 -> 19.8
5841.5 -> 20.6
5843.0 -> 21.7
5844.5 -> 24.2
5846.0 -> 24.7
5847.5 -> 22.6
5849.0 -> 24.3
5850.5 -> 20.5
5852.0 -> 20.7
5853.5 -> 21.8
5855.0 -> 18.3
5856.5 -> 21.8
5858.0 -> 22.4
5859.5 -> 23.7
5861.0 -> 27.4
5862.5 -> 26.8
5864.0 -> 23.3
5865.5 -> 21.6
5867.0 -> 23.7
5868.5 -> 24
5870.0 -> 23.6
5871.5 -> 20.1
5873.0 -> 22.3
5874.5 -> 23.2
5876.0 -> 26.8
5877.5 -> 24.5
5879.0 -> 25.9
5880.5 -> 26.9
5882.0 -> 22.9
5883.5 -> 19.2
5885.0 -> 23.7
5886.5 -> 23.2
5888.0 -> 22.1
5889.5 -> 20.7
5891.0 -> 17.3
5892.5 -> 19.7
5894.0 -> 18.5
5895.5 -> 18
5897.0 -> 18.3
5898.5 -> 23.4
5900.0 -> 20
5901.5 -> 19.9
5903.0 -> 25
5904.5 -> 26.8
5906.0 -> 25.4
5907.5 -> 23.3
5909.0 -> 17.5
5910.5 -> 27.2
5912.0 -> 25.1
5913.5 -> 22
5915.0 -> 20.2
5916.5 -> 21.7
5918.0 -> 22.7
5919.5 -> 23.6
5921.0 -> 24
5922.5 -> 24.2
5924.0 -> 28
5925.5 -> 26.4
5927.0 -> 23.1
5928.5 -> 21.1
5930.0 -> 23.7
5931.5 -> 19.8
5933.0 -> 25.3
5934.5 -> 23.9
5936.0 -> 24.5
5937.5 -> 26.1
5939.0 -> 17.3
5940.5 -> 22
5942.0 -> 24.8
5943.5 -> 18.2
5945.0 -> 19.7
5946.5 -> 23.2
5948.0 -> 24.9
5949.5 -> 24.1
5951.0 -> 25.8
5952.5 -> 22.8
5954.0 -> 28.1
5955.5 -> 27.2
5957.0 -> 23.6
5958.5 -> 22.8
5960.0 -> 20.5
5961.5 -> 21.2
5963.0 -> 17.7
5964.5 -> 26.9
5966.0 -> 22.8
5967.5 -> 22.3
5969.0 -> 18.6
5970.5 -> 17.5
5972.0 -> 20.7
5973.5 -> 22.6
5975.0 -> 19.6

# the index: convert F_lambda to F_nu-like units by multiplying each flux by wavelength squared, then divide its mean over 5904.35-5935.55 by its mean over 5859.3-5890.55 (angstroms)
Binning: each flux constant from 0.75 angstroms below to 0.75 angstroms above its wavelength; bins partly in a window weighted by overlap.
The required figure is 1.0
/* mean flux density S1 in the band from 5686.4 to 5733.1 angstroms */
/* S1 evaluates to 23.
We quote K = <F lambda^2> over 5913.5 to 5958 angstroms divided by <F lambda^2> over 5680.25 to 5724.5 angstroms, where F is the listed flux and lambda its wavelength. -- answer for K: 1.07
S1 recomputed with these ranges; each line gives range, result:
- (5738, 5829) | 23.3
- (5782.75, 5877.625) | 22.8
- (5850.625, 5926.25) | 22.8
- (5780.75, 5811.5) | 22.3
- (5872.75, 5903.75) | 22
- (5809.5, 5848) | 22.8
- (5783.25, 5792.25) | 20.6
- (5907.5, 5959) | 23.4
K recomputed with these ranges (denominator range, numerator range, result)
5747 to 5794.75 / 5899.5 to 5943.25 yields 1.04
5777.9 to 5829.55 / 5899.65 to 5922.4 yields 1.06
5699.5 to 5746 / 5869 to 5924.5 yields 1.06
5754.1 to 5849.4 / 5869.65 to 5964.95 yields 1.03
